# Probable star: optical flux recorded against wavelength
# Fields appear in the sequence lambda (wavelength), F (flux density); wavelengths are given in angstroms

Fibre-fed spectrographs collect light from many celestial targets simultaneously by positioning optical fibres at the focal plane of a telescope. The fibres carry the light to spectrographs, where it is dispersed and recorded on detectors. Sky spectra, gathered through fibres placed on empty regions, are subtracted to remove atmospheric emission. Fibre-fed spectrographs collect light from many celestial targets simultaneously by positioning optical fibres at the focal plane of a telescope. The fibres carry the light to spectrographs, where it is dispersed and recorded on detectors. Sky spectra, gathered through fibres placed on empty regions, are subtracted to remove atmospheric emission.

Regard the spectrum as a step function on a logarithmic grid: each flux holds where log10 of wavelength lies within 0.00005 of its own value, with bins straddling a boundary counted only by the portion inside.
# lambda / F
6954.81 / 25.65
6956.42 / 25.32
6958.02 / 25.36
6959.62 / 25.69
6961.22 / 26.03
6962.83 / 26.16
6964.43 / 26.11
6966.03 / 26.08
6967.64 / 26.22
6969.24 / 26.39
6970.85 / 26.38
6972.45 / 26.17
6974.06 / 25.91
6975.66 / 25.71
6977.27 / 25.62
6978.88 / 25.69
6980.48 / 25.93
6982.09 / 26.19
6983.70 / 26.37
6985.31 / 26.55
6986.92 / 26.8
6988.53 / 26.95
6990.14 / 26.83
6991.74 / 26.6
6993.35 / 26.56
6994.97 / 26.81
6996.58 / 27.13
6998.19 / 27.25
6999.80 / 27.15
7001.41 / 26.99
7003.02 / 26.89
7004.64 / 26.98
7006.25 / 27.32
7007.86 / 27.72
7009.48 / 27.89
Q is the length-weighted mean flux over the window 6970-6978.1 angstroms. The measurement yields 25.9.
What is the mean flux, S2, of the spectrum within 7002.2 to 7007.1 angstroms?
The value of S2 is 27.1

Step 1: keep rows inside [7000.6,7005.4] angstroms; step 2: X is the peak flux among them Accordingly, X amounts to 26.99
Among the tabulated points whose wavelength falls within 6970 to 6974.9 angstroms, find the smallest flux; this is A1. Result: 25.91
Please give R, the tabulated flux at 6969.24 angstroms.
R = 26.39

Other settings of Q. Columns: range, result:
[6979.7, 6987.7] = 26.3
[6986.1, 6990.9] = 26.8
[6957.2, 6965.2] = 25.9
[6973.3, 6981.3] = 25.8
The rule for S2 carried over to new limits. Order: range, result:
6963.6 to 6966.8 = 26.2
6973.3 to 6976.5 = 25.8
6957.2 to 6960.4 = 25.6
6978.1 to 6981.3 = 25.8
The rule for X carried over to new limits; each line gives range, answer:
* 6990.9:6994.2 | 26.6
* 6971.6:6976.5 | 26.17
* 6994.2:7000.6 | 27.25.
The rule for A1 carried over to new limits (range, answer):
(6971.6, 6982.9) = 25.62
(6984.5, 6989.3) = 26.55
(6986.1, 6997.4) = 26.56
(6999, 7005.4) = 26.89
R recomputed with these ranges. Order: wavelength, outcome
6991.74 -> 26.6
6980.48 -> 25.93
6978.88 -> 25.69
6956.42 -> 25.32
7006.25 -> 27.32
